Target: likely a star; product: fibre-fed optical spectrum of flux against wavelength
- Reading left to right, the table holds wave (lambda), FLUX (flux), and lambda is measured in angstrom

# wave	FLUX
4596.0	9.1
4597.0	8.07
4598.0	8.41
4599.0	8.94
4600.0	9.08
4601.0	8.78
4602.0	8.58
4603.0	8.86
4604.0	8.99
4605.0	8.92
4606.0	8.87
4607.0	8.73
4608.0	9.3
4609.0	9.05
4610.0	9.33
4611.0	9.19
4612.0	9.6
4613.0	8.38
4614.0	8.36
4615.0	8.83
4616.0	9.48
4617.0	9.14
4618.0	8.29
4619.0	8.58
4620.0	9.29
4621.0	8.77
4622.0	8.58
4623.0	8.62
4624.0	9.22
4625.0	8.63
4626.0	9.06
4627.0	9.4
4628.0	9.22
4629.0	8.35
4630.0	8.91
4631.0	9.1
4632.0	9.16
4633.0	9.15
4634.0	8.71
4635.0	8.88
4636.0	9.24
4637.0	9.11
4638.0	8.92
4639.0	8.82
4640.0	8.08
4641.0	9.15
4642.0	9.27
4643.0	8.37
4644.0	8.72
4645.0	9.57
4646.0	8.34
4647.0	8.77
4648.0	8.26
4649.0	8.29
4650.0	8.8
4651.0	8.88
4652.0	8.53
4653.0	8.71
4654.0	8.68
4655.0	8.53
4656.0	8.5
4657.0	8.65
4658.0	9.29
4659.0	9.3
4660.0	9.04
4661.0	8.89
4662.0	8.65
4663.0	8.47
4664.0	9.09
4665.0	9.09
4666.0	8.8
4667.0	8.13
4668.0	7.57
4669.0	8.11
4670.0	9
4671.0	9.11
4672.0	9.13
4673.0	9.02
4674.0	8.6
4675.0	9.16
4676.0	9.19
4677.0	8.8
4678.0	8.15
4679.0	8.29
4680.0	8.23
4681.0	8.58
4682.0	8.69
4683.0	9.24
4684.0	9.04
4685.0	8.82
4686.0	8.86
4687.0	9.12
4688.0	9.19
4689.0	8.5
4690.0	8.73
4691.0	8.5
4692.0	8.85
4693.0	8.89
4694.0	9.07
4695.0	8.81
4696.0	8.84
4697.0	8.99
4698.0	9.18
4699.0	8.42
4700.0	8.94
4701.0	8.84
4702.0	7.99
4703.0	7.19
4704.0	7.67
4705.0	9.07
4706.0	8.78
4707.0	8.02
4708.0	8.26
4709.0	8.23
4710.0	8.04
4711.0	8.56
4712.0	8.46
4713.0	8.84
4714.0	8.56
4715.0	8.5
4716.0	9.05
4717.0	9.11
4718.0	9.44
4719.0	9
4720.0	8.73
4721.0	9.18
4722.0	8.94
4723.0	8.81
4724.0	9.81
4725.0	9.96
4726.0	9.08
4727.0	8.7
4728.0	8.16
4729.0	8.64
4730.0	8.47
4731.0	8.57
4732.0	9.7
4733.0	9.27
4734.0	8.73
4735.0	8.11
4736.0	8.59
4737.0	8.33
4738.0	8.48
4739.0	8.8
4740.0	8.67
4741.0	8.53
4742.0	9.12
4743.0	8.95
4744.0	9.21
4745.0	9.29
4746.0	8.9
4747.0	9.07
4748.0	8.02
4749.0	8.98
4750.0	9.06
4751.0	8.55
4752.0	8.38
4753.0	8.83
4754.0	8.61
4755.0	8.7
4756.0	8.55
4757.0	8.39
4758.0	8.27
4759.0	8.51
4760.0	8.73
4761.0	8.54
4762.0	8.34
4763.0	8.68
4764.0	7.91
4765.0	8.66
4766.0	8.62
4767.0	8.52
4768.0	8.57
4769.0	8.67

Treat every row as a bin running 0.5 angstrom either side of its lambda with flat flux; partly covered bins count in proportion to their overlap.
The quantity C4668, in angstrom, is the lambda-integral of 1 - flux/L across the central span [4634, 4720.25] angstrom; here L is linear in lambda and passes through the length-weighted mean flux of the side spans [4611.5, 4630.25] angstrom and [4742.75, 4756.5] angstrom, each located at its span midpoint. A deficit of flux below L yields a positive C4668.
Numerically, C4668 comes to 1.2 angstrom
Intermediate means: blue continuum 8.88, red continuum 8.79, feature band 8.72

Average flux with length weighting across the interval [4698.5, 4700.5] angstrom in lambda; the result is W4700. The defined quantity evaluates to 8.68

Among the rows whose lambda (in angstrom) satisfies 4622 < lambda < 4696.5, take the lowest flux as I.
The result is 7.57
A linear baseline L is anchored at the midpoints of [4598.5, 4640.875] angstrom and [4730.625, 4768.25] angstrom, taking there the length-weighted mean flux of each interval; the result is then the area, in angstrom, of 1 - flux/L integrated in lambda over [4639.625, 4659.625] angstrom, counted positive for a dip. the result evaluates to 0.3 angstrom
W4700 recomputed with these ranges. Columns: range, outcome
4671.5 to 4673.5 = 9.07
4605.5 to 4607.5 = 8.8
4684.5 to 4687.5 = 8.93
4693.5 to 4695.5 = 8.94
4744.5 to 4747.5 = 9.09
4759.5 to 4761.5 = 8.63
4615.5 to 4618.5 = 8.97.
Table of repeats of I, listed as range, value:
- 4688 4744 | 7.19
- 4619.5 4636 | 8.35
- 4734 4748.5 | 8.02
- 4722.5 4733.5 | 8.16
